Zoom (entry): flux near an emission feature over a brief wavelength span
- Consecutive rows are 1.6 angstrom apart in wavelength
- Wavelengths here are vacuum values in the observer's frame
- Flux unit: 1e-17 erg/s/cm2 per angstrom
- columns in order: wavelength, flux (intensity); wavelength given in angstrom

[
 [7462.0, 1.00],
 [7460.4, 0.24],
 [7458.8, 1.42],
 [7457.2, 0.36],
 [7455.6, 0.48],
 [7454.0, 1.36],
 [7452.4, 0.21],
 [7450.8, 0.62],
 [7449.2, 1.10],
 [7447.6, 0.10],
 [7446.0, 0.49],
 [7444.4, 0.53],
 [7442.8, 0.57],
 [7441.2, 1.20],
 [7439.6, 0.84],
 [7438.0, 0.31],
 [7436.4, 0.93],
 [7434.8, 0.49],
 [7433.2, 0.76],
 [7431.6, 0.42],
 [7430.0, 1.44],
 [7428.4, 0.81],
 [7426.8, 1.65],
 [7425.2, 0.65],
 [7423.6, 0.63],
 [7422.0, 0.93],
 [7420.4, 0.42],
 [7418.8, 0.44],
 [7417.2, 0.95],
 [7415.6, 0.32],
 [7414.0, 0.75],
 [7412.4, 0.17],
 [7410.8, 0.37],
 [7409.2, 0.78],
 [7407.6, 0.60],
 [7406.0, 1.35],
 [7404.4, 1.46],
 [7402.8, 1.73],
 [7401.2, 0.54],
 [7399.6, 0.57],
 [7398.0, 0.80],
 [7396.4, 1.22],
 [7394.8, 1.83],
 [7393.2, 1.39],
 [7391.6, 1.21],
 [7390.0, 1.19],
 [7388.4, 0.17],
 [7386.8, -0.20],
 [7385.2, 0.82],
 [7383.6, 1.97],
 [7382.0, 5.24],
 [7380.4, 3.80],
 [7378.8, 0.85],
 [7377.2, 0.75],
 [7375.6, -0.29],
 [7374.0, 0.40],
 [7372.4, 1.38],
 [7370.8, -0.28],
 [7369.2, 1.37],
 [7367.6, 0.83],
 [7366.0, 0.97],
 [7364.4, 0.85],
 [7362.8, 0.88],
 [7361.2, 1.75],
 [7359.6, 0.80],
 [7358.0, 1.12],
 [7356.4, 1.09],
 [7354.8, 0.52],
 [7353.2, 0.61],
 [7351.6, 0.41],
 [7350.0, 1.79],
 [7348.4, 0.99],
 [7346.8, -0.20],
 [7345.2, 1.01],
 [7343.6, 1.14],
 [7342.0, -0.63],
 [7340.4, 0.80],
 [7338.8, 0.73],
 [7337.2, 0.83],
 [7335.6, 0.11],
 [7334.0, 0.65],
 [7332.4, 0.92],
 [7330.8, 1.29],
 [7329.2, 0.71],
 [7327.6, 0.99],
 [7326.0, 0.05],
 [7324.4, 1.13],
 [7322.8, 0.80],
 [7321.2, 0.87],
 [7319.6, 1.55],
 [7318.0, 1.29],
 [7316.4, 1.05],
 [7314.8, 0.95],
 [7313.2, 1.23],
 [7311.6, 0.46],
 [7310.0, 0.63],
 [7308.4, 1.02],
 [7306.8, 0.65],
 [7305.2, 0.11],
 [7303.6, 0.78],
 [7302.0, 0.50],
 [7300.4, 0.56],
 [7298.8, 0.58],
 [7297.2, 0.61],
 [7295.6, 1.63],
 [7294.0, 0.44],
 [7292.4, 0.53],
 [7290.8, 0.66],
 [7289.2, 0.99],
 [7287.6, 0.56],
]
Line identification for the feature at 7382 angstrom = H-alpha 6563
